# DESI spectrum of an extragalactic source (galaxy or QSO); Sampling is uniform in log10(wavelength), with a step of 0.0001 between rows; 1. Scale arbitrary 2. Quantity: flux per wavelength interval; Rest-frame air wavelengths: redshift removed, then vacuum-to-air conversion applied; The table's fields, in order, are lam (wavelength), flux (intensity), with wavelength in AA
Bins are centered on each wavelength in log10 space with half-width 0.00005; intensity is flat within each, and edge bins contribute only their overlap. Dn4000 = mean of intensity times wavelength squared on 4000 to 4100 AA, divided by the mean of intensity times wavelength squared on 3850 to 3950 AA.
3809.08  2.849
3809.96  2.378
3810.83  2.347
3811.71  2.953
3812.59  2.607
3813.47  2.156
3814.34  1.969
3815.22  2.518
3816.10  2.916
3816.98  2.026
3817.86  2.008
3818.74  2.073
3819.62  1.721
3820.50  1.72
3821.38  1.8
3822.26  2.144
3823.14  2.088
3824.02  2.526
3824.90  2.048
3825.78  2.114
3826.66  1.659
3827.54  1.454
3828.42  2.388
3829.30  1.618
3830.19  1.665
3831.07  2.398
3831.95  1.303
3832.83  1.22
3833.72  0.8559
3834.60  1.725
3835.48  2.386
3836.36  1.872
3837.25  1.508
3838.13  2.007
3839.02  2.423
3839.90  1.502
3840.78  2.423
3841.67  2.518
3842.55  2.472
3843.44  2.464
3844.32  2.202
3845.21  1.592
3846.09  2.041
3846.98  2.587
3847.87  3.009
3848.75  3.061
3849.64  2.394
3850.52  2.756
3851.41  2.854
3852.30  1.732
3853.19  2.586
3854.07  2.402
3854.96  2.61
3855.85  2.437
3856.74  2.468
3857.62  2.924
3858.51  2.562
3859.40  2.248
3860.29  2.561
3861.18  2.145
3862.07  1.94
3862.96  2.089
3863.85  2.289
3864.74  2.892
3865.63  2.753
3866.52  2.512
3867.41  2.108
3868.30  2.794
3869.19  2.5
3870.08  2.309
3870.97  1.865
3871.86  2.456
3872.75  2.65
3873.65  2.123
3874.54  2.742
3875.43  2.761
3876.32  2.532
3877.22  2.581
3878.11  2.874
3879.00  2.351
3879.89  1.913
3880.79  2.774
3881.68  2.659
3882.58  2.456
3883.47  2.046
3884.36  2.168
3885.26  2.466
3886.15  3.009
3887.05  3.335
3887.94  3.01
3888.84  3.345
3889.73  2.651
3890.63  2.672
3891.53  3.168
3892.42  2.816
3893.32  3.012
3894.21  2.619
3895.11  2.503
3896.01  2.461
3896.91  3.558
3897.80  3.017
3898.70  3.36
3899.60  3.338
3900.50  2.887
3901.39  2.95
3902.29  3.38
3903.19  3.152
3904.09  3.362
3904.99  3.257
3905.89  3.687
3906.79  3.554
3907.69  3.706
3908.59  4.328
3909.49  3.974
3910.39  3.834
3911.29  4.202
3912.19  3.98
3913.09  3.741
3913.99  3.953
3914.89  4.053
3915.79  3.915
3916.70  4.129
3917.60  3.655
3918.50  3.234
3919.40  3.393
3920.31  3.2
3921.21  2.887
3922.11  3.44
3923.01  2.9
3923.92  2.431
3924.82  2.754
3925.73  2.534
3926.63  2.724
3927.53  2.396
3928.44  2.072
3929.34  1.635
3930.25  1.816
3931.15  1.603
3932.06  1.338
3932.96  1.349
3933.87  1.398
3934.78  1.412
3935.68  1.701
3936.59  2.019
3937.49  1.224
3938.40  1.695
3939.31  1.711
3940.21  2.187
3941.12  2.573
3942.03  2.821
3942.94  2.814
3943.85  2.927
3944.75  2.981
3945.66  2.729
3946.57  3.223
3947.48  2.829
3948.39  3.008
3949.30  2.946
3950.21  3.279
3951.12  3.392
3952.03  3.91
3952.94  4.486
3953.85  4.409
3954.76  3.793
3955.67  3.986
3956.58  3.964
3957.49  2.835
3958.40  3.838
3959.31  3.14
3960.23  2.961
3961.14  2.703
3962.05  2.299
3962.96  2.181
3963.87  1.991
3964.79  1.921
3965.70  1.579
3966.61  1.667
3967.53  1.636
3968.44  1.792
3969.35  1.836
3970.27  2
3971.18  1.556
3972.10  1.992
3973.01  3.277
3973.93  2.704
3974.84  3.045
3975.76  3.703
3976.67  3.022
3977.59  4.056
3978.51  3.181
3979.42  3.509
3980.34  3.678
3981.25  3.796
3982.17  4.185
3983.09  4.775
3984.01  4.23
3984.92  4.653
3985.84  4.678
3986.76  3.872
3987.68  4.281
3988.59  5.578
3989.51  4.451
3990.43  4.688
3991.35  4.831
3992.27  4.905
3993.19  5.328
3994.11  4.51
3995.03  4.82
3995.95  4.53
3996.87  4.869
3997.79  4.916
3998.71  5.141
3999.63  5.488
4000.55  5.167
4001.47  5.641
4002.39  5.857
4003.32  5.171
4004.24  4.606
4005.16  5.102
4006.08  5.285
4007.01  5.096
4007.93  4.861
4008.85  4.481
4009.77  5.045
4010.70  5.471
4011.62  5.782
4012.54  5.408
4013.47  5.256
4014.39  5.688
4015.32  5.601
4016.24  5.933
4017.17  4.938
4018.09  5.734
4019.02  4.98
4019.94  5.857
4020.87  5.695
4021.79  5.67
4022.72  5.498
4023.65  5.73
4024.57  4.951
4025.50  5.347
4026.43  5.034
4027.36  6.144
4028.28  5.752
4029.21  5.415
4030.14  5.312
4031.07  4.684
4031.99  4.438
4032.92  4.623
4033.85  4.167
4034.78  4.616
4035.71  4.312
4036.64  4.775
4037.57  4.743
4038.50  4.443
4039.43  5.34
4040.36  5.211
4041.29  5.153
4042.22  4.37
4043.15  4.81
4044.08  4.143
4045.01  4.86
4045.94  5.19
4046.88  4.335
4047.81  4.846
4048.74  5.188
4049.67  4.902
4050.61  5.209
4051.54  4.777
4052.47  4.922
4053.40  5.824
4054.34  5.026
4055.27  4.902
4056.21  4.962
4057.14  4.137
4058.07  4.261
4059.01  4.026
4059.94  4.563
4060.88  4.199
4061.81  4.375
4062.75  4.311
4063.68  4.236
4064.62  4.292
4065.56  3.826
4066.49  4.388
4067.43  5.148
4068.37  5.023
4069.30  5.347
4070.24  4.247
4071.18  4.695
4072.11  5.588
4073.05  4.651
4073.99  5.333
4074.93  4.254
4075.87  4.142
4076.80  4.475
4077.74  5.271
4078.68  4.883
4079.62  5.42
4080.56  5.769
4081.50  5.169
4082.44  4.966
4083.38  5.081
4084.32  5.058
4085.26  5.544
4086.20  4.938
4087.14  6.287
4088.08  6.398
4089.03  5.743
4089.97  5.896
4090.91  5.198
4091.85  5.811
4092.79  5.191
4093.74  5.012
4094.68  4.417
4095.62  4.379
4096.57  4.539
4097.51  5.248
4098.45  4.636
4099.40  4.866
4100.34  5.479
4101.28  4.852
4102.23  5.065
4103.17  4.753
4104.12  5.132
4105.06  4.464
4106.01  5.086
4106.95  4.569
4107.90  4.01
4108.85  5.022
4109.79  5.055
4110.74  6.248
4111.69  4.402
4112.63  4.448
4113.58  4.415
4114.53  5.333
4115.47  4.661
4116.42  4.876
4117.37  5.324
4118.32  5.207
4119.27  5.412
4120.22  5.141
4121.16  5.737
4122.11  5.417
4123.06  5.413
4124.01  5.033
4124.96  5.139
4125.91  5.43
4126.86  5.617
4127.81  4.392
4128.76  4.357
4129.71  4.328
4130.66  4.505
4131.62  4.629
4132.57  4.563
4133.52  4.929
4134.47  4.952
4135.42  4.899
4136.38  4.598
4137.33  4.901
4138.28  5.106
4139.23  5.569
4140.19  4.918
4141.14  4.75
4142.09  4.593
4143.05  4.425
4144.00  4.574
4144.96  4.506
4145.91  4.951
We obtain 2.0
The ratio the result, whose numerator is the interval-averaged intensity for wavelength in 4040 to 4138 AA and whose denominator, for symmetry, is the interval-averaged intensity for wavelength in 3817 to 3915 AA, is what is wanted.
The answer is 1.92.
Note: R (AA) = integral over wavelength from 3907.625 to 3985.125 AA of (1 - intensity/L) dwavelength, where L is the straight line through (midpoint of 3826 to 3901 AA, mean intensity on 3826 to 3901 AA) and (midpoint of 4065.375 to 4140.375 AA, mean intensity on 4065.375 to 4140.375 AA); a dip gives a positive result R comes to 8.7 AA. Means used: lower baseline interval 2.42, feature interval 2.92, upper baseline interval 5.01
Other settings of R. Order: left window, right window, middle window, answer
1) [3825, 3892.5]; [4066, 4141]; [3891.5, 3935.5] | -1.3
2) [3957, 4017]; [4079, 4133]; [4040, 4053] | -0.8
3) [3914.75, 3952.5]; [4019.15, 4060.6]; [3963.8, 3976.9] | 4.6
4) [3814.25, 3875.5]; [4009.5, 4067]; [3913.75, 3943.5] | 7.7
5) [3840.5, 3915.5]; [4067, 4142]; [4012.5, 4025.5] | -4.1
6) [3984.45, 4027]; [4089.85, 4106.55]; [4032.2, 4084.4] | 3.0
